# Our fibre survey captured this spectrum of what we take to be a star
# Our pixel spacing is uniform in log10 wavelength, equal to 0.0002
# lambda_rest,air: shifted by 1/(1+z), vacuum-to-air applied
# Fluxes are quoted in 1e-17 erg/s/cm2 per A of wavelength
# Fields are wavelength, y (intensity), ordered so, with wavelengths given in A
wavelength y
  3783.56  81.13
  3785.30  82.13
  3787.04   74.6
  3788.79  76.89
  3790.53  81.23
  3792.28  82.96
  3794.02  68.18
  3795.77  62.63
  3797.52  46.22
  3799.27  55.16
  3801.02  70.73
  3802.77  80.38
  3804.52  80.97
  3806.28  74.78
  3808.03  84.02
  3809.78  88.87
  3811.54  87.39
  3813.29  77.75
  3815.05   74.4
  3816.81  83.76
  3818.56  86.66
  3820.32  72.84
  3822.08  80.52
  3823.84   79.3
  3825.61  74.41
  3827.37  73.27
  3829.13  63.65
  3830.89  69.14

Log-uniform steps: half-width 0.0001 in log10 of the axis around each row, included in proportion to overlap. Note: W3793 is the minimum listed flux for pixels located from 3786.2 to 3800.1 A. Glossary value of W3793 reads 46.22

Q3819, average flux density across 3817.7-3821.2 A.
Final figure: 79.7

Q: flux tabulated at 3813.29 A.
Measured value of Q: 77.75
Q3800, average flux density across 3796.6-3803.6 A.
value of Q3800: 63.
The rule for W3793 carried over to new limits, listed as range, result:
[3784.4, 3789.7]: 74.6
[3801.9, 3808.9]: 74.78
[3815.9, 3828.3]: 72.84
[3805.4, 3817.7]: 74.4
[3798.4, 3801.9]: 55.16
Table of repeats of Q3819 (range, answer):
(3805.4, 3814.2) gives 82.5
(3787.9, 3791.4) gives 79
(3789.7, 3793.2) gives 82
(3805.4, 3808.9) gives 79.4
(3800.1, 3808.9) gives 78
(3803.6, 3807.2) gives 77.9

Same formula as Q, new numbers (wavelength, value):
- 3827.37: 73.27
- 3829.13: 63.65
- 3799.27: 55.16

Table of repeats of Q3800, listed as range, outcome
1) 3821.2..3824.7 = 79.9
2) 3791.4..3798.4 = 65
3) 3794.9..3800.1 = 54.6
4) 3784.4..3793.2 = 79.6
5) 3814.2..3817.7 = 79.3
